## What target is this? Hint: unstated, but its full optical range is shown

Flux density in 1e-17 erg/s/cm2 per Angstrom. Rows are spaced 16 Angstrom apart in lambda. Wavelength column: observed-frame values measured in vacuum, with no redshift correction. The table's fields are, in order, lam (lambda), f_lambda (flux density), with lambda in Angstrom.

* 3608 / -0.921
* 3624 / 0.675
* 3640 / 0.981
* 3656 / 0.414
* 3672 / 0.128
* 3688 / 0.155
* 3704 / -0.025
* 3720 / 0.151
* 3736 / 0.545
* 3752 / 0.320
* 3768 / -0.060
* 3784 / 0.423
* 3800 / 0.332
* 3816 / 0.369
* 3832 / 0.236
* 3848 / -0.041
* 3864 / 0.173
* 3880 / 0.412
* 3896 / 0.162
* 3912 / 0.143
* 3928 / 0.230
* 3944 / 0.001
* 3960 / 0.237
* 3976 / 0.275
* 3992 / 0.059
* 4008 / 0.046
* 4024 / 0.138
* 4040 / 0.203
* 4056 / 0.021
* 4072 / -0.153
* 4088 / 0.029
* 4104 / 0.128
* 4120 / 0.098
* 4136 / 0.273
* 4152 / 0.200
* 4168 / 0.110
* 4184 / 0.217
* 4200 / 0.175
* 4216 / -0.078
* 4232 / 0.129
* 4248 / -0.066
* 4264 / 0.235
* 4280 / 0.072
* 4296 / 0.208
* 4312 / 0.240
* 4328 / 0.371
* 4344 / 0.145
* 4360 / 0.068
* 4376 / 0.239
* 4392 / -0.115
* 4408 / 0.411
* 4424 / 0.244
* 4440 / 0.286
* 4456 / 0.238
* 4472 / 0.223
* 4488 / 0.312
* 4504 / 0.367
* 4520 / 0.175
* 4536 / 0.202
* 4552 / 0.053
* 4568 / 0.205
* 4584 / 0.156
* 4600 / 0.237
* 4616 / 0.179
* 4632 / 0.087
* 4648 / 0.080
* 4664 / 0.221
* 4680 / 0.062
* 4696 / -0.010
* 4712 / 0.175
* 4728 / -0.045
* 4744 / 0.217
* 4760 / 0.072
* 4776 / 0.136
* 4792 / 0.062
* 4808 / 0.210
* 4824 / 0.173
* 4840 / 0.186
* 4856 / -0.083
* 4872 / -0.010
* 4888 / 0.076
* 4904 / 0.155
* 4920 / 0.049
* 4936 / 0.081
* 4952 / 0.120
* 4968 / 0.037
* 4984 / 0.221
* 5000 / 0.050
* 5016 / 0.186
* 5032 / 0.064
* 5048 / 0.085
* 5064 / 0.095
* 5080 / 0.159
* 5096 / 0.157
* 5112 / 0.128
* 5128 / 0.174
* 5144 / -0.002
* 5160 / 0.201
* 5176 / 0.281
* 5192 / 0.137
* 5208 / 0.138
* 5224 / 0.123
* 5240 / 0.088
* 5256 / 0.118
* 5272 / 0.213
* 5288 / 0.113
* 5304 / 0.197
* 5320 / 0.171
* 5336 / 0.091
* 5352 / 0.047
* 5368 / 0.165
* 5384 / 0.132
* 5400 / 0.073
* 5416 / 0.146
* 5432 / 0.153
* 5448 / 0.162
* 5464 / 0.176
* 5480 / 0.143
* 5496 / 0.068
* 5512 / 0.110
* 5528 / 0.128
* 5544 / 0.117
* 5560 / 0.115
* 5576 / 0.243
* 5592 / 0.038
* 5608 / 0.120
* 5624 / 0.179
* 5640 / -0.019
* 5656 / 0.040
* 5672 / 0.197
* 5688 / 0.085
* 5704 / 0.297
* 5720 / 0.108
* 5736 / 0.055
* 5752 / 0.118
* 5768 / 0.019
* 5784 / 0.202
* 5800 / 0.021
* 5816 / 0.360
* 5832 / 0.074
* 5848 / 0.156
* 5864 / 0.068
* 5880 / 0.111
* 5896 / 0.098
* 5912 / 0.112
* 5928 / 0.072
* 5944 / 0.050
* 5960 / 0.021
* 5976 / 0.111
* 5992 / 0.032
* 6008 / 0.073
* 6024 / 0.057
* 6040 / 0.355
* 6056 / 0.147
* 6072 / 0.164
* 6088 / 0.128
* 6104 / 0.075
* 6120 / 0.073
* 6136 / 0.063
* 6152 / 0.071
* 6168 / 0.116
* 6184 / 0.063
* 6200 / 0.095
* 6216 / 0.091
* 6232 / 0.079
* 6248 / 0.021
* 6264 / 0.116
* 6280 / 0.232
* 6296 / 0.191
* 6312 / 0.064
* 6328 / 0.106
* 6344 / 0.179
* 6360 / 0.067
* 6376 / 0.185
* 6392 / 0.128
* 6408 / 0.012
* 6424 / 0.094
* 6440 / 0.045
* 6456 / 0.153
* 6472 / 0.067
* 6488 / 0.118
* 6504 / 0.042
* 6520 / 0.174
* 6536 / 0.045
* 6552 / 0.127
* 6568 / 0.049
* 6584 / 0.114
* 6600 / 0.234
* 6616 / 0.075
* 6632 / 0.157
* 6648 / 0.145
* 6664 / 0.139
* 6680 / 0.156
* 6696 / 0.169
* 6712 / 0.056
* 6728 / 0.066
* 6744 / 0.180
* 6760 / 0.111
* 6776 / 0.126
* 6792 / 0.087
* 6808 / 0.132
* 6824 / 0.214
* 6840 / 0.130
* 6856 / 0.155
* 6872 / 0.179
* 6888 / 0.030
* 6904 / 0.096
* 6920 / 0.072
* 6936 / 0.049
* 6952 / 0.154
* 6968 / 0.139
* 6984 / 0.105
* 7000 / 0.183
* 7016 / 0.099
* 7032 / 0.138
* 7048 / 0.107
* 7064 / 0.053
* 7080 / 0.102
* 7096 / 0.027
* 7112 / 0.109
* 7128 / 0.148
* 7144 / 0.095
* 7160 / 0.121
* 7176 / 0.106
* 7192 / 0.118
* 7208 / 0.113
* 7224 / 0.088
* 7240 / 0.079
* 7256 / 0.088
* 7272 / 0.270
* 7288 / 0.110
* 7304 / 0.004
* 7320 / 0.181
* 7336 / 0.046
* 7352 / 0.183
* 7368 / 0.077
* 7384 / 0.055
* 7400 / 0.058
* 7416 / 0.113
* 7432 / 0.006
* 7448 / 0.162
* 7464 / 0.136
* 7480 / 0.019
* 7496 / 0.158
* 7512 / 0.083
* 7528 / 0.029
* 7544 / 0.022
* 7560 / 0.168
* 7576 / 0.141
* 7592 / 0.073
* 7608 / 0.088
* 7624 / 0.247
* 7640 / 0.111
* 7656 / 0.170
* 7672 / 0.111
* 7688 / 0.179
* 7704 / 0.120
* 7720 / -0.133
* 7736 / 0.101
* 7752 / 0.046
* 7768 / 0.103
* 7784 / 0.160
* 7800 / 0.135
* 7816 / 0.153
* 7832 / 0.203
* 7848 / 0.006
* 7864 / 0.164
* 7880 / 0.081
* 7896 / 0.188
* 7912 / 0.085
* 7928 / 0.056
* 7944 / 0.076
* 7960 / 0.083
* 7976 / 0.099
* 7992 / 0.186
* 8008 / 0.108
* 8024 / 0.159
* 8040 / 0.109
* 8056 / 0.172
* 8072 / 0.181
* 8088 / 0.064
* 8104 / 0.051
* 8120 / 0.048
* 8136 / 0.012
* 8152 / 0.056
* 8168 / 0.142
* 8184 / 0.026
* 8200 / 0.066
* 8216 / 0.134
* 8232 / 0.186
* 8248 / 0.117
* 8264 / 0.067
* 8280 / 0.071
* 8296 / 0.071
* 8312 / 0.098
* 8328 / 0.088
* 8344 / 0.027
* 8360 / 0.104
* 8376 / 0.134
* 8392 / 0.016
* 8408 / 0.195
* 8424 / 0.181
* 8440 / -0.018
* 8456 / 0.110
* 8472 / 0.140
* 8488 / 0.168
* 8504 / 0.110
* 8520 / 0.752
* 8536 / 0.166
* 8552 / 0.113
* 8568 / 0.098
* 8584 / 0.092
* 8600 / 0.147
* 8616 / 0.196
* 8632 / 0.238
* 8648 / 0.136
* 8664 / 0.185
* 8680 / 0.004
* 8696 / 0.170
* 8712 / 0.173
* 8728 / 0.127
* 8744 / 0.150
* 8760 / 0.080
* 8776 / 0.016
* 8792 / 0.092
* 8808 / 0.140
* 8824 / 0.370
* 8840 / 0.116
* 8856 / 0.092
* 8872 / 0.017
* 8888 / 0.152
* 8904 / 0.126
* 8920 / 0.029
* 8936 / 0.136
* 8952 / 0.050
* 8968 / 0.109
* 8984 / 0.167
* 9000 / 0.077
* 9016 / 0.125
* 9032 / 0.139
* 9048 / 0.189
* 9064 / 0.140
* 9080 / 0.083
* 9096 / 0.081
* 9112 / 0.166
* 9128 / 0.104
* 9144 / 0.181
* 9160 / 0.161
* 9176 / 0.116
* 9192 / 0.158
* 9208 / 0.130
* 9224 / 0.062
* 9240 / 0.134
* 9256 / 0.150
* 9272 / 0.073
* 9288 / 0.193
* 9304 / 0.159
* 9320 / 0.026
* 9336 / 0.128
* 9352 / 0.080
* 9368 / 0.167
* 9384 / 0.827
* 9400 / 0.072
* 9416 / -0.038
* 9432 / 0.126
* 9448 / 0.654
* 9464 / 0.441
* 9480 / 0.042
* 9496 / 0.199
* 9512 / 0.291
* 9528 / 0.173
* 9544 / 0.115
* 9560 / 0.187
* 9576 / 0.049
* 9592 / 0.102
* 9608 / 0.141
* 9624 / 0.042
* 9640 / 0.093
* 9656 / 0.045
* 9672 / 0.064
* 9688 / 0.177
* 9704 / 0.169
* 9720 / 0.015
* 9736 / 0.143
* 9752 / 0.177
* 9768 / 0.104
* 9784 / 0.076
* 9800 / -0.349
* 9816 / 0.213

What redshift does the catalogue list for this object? 1.285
